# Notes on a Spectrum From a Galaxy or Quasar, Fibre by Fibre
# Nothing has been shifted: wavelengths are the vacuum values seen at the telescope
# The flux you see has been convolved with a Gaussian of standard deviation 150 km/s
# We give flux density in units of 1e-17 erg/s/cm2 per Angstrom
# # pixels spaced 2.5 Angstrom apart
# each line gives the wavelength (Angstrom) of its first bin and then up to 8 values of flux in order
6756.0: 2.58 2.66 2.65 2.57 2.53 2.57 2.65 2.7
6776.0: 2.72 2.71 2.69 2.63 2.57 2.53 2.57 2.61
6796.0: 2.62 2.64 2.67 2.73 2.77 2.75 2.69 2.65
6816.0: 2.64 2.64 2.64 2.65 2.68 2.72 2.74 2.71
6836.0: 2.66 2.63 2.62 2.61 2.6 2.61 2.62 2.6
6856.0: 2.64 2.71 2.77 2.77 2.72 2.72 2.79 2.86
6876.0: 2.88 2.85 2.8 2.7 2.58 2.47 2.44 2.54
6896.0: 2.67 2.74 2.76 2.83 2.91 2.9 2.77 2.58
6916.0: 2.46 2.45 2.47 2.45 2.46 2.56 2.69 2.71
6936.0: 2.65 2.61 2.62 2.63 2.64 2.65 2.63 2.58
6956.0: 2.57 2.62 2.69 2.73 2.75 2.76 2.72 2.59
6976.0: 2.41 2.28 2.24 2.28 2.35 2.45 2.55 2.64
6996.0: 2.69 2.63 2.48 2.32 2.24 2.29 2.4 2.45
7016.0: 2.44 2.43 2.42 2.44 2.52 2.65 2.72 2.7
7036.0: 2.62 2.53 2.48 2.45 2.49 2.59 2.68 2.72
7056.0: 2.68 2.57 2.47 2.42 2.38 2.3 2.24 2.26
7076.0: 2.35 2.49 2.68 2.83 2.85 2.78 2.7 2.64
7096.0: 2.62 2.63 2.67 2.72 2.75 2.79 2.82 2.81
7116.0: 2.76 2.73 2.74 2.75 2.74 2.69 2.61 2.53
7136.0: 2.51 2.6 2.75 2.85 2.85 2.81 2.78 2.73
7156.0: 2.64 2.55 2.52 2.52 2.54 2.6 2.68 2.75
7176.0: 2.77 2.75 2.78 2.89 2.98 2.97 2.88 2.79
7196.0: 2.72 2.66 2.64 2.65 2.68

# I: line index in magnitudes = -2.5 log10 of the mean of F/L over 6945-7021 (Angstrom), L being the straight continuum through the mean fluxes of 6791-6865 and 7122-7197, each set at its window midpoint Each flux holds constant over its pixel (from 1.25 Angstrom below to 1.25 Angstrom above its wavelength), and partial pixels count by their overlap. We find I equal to 0.073 mag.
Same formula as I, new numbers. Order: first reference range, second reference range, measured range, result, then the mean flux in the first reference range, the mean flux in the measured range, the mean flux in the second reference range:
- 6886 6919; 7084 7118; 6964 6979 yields 0.032 mag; 2.66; 2.61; 2.74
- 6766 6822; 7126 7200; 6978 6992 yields 0.140 mag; 2.65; 2.36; 2.71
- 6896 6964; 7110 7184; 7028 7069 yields 0.048 mag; 2.64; 2.56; 2.7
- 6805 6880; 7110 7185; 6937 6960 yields 0.033 mag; 2.7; 2.62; 2.7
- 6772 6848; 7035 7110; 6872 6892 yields -0.026 mag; 2.66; 2.7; 2.58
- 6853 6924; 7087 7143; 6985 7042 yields 0.082 mag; 2.69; 2.5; 2.7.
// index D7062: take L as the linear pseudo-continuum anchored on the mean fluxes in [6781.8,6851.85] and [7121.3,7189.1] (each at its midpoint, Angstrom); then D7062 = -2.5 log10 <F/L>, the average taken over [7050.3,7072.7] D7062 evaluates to 0.09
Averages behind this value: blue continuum 2.65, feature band 2.49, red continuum 2.71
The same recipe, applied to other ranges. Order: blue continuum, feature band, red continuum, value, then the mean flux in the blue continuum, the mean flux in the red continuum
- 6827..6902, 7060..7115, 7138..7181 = 0.04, 2.68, 2.69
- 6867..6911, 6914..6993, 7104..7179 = 0.07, 2.73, 2.7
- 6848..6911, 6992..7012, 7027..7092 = 0.06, 2.72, 2.56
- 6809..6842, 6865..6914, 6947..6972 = -0.02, 2.67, 2.67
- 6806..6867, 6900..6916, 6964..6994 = -0.07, 2.67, 2.5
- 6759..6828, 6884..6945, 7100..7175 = 0.02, 2.65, 2.69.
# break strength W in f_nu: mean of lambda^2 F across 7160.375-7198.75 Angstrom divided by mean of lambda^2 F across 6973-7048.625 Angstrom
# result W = 1.16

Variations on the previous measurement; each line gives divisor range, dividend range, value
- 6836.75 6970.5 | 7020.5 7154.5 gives 1.04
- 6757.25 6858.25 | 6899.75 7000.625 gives 1.02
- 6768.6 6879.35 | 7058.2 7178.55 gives 1.07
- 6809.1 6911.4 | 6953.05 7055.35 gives 0.98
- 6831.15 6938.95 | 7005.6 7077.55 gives 0.97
